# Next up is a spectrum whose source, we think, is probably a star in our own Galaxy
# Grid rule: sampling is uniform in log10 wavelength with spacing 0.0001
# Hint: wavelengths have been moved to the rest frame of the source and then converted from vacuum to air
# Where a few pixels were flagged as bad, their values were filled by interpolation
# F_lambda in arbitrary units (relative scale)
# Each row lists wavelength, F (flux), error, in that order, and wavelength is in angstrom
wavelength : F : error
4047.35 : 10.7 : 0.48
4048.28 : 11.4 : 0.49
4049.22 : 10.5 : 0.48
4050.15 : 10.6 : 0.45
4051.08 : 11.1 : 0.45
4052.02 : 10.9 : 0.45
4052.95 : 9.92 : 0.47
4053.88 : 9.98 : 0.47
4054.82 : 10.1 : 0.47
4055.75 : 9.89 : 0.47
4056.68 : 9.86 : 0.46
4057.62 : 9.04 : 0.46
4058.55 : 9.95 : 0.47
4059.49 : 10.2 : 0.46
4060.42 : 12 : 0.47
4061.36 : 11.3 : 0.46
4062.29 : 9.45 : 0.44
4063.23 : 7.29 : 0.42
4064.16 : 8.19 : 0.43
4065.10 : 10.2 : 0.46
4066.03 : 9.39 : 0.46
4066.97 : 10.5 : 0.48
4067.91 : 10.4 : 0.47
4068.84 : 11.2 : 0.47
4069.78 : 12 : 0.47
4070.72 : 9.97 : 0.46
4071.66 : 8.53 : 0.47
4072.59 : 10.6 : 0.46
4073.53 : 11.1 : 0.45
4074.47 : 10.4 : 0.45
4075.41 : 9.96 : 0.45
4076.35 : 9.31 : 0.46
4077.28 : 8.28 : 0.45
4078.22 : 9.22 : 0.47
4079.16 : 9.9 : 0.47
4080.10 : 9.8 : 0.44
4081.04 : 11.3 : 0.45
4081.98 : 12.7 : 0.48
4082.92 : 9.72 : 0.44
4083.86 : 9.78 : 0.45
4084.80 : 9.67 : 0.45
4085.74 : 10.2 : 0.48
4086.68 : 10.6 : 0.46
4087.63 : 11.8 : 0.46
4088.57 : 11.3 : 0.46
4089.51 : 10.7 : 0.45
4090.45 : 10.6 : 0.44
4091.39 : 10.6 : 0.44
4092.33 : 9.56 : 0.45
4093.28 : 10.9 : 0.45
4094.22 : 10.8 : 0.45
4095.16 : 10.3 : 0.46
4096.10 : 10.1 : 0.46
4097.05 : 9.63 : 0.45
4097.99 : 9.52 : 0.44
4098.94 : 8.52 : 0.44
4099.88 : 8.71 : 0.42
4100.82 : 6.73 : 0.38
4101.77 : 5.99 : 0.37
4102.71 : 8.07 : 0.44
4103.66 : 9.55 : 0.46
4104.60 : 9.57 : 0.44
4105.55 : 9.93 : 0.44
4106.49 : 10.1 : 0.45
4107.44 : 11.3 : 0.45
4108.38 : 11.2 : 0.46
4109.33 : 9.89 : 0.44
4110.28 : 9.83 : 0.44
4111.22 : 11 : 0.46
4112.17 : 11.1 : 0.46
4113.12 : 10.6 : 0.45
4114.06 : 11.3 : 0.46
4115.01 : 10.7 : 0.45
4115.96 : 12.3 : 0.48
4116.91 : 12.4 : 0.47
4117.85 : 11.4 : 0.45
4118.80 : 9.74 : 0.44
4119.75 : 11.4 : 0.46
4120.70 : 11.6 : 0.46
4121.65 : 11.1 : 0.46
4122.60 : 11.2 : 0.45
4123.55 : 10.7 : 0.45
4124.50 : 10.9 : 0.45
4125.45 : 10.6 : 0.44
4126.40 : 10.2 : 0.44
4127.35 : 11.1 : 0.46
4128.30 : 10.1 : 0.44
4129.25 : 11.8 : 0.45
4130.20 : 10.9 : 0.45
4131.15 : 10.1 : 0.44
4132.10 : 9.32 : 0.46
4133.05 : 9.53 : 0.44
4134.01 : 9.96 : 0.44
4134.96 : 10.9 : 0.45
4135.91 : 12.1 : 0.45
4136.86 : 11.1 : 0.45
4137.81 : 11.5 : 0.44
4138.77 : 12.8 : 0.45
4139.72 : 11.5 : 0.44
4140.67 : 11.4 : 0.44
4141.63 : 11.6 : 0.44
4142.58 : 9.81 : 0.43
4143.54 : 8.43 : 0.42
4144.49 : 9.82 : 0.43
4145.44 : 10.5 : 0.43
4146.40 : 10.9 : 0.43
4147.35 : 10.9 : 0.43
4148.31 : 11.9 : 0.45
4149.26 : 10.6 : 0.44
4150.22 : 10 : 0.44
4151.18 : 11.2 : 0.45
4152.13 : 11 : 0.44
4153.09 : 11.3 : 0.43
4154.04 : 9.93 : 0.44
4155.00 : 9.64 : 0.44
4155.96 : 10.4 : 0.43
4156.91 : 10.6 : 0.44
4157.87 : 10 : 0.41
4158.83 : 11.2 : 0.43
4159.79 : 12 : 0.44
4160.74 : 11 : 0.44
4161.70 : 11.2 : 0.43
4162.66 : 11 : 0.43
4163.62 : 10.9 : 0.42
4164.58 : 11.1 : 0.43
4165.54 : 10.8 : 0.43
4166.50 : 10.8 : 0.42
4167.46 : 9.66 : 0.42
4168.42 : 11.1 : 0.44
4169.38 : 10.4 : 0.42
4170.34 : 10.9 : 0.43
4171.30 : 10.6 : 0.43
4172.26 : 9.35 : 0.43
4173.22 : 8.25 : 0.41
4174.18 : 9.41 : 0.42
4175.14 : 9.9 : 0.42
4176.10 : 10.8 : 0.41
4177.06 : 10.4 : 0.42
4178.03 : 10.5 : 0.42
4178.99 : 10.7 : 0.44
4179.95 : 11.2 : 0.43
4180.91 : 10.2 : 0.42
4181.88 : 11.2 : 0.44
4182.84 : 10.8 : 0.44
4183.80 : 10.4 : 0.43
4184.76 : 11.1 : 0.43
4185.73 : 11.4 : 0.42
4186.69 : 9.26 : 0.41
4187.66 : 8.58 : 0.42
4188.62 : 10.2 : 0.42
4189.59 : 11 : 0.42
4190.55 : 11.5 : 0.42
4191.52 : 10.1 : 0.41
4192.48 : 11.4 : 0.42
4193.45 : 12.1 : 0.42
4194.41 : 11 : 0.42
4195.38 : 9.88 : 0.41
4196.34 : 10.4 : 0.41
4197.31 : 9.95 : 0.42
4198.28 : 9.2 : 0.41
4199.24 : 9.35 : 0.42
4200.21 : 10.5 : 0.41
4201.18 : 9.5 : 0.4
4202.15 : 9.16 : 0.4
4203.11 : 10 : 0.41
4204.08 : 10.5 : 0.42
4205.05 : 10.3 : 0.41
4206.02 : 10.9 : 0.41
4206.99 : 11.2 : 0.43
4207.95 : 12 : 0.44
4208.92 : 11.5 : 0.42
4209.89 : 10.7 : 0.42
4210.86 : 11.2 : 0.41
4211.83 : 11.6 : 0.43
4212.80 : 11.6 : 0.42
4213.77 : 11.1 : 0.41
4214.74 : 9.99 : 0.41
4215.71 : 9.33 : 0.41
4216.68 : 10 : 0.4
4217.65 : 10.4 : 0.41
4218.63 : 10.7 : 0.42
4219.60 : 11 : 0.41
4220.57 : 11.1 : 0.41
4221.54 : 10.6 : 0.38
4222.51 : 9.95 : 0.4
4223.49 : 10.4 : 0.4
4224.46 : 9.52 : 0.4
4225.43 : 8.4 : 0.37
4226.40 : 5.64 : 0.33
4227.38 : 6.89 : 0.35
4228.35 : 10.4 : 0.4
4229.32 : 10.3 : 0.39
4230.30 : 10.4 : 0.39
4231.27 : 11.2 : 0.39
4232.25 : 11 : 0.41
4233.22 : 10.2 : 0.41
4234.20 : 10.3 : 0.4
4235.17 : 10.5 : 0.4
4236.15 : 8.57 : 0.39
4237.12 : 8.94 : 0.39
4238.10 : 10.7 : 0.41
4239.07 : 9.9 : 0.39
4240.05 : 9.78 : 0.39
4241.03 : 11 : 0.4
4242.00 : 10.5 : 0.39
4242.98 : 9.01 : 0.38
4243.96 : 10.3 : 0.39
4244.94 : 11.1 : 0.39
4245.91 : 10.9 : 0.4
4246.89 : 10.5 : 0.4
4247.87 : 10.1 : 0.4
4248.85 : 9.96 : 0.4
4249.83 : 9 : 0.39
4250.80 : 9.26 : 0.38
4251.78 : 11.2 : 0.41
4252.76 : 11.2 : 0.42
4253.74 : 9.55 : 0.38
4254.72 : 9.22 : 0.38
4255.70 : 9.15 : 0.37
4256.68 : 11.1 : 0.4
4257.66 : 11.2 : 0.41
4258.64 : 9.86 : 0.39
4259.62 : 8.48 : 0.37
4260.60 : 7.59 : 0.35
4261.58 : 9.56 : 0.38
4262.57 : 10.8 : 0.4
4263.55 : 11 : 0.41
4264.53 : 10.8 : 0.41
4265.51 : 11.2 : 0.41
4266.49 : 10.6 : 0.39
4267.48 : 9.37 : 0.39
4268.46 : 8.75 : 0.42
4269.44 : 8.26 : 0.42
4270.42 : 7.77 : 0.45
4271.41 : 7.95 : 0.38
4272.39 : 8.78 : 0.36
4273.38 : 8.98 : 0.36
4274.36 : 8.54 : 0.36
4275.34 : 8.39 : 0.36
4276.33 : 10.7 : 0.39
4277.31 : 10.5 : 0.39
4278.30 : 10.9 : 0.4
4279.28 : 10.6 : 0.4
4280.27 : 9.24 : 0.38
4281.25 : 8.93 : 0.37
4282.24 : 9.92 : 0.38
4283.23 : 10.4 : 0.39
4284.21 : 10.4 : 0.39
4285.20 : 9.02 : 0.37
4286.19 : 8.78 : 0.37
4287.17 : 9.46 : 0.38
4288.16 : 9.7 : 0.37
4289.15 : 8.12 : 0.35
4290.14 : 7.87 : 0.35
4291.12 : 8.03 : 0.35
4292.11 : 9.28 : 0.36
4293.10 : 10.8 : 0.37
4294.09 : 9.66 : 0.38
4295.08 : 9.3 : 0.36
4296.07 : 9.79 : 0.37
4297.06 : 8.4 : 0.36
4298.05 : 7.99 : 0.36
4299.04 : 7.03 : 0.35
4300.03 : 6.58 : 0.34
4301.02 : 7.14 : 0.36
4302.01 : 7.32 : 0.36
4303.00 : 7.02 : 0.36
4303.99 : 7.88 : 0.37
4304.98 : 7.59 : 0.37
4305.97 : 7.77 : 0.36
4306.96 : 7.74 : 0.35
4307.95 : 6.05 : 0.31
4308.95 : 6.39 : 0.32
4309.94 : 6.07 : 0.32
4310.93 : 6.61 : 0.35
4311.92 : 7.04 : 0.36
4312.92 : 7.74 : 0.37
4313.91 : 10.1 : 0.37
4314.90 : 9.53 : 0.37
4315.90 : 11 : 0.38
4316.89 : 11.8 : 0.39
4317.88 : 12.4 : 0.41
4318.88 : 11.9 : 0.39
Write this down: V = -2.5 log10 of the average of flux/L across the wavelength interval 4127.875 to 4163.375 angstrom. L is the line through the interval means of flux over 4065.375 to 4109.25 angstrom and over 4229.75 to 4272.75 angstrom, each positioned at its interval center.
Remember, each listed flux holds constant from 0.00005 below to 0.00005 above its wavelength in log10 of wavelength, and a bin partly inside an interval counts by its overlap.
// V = -0.08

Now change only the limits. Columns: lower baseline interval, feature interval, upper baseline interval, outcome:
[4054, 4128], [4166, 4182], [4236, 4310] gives -0.06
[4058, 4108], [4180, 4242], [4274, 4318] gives -0.12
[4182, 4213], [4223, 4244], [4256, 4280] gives 0.04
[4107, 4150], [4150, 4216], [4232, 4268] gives 0.00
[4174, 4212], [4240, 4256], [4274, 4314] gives -0.08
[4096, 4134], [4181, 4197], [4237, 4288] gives -0.06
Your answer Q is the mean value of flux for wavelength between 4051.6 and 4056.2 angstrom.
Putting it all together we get 10.2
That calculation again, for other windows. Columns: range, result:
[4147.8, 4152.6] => 10.9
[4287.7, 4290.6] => 8.54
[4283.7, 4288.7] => 9.47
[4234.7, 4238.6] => 9.68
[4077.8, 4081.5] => 10.1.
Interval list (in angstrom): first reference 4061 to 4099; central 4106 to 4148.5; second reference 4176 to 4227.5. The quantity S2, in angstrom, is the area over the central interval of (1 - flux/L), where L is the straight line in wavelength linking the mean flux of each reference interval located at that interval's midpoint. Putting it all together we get -2.6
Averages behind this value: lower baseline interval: 10.1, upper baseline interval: 10.4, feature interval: 10.8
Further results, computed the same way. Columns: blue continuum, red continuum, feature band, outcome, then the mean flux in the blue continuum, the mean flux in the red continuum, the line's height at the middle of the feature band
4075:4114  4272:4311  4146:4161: -1.91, 9.98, 8.61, 9.57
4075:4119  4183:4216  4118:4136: -0.75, 10.1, 10.5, 10.3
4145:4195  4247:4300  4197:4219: -0.60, 10.6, 9.46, 10.2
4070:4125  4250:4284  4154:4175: -0.92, 10.2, 9.7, 10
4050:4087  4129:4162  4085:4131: 0.31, 10.1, 10.8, 10.4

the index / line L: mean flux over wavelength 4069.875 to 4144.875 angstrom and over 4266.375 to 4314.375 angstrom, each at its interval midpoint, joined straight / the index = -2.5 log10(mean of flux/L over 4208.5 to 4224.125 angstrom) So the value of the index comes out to -0.15 mag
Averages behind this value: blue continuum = 10.4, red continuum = 8.58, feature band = 10.7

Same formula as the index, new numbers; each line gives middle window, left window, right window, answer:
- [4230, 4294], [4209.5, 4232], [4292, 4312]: -0.100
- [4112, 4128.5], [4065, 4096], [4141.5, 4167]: -0.052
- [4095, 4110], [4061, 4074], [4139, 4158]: 0.107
